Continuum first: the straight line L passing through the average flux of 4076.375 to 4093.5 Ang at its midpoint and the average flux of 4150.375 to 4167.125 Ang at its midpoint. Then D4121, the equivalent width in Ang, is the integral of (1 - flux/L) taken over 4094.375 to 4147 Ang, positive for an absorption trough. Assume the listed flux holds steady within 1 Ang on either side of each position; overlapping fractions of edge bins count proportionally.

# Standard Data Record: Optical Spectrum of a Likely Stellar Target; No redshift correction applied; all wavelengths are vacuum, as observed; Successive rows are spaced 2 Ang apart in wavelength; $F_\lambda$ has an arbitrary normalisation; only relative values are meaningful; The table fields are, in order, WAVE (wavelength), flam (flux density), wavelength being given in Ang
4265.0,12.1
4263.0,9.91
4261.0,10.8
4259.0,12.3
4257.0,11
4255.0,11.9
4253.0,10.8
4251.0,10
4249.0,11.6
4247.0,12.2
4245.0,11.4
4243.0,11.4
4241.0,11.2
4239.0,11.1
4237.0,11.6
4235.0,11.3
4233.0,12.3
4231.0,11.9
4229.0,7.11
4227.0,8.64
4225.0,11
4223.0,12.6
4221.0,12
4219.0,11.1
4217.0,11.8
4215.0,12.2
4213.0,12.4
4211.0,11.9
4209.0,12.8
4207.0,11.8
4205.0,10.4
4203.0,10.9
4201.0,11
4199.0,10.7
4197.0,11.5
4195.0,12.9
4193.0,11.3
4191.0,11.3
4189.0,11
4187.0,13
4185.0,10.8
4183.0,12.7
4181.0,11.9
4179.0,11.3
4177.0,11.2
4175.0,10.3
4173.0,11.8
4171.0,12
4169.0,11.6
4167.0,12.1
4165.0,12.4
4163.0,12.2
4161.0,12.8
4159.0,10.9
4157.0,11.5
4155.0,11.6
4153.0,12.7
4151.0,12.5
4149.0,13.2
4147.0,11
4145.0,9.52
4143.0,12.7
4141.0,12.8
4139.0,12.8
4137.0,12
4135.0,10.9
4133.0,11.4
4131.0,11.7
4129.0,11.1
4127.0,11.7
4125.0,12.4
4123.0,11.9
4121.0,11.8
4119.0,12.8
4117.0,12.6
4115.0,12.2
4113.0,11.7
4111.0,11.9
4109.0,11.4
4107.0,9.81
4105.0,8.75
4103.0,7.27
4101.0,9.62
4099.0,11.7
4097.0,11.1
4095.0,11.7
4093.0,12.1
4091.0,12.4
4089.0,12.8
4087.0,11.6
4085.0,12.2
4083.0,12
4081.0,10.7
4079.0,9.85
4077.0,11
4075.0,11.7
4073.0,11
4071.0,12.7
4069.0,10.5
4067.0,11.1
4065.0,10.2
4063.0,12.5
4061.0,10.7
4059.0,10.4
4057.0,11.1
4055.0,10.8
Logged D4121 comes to 2.2 Ang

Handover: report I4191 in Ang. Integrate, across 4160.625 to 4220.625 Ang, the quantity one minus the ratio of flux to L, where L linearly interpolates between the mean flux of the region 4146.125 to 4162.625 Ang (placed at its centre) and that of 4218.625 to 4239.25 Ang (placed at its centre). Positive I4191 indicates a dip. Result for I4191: -0.96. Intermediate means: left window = 12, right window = 11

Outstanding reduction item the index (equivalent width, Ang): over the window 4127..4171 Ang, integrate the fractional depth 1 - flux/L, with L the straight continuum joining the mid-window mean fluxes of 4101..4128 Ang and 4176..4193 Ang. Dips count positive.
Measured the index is -1.8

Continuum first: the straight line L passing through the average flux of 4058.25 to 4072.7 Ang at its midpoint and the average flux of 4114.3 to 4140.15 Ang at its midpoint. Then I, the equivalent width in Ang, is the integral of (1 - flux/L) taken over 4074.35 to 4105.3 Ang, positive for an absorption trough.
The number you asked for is 1.1 Ang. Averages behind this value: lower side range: 11.2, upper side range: 11.9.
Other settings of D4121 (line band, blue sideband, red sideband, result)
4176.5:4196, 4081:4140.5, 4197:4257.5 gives -0.7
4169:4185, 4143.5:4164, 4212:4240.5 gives 0.1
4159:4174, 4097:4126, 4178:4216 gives -0.7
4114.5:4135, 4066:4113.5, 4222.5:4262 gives -1.5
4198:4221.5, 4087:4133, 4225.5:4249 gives -1.1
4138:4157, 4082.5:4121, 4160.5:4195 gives -0.8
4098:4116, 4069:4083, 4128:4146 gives 1.5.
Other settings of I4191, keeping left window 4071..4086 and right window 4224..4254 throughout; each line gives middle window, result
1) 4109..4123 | -1.1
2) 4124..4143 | -1.3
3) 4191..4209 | -0.6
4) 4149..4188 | -2.9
